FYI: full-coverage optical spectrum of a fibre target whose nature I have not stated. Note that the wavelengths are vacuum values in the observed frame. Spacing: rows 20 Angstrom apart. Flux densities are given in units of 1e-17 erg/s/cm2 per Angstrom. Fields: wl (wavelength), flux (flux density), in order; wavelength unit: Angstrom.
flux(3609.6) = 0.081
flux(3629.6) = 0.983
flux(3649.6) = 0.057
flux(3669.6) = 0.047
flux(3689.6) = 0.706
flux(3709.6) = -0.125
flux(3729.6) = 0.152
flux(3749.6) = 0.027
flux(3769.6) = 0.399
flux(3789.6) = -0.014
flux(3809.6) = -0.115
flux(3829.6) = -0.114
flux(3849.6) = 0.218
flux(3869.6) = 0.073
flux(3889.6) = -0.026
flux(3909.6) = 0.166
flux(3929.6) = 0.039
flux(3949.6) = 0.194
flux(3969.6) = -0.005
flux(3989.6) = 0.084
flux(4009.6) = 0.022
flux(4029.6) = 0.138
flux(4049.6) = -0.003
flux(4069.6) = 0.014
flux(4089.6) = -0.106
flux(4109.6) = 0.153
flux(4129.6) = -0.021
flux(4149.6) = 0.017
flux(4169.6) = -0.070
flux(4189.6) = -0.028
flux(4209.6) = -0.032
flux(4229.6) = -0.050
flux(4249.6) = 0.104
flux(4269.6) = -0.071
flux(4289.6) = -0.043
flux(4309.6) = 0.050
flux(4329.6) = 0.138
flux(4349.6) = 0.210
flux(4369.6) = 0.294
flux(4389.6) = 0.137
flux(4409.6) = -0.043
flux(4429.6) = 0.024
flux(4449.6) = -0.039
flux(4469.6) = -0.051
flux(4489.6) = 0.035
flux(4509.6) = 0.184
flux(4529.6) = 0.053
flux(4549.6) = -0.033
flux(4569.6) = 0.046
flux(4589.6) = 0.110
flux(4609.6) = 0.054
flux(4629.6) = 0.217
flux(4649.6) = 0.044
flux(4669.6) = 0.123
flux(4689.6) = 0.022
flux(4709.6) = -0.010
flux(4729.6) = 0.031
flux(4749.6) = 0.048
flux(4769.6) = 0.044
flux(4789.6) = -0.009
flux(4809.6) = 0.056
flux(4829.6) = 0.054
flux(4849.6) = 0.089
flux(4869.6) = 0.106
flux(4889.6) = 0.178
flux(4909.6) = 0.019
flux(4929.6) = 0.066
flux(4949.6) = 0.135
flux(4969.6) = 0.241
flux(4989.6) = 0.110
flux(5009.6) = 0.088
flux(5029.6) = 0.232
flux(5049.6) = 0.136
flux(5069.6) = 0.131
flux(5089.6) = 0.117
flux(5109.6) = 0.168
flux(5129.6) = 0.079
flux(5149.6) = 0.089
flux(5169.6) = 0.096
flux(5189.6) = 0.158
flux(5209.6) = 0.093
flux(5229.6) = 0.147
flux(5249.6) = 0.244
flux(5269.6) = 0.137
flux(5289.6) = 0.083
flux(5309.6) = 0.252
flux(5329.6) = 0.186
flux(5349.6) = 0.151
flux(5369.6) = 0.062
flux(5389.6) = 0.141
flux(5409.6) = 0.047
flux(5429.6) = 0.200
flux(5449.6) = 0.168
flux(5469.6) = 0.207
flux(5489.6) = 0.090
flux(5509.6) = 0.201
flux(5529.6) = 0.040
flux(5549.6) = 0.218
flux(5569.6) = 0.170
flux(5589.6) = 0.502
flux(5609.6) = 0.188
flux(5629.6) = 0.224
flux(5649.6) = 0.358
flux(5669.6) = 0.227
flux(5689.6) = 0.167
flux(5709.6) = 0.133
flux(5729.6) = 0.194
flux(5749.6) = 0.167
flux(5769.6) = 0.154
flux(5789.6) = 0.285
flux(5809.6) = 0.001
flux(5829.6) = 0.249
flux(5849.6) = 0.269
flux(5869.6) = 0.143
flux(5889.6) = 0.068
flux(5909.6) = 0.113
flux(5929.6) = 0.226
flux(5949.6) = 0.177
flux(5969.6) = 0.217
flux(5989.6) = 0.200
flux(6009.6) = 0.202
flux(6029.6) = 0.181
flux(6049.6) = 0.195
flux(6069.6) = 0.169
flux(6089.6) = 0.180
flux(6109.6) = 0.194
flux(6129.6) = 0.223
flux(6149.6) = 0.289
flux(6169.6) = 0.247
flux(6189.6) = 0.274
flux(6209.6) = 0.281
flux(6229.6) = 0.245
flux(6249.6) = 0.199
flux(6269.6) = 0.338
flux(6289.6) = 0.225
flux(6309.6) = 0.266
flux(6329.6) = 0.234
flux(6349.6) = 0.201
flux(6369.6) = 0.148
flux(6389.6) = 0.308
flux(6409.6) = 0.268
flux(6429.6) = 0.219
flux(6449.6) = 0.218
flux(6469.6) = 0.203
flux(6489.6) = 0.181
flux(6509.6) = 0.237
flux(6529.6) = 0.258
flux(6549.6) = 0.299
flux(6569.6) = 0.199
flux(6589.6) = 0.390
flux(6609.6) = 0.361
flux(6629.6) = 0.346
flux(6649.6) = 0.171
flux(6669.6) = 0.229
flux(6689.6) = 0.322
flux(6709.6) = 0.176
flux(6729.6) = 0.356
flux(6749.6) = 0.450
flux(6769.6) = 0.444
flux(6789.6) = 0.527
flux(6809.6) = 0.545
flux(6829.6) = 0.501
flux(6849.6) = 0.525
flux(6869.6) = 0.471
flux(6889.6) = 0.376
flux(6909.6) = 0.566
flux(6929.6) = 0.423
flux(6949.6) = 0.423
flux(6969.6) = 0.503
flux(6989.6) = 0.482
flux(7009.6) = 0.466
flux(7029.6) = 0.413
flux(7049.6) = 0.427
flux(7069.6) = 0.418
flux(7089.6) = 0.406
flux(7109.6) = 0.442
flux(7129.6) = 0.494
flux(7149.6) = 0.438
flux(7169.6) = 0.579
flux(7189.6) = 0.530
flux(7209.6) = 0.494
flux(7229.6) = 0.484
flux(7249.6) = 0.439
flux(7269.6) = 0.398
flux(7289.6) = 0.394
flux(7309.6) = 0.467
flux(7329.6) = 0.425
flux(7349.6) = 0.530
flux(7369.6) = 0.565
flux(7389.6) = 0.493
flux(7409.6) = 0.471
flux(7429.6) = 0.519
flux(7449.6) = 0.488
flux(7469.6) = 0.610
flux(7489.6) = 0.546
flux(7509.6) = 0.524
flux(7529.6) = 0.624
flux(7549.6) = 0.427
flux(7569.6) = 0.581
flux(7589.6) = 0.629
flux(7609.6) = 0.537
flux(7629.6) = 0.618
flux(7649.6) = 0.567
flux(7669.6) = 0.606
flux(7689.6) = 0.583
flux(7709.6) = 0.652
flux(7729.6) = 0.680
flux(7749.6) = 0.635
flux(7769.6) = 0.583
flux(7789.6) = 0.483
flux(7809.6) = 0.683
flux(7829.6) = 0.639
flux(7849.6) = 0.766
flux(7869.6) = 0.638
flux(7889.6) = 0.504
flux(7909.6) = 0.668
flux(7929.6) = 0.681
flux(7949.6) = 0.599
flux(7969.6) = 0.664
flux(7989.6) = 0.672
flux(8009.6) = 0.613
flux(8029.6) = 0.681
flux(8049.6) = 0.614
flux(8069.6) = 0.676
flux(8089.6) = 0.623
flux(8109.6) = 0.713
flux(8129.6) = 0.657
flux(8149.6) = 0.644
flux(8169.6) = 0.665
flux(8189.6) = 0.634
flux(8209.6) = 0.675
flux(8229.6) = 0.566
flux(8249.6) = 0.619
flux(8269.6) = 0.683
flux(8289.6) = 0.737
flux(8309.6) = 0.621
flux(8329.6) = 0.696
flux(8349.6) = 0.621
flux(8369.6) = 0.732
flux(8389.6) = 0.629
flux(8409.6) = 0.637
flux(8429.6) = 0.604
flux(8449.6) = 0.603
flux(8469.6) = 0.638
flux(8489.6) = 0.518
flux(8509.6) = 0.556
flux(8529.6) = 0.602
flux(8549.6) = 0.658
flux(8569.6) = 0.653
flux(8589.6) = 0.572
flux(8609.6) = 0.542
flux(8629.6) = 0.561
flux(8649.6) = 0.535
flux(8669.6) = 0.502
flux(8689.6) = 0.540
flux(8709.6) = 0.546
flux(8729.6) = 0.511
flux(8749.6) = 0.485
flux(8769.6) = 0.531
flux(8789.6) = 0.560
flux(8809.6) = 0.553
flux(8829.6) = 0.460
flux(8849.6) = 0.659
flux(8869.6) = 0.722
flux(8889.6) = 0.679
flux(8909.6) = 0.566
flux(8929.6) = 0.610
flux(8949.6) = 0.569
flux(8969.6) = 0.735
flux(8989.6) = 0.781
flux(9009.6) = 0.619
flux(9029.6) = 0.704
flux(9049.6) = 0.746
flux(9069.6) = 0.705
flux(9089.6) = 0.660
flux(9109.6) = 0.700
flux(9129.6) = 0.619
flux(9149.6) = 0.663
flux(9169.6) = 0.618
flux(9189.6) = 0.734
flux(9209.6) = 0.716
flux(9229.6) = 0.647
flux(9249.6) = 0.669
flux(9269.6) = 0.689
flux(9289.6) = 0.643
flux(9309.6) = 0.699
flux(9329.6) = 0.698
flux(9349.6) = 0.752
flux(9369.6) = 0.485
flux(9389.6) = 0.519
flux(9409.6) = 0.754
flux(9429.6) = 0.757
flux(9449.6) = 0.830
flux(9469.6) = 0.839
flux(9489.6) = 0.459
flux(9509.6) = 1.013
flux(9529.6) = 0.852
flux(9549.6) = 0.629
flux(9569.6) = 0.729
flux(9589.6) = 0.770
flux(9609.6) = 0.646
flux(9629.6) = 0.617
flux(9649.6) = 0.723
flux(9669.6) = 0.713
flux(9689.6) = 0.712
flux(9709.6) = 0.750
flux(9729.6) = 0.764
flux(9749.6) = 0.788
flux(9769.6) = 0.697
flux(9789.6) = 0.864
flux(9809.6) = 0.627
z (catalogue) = 0.690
